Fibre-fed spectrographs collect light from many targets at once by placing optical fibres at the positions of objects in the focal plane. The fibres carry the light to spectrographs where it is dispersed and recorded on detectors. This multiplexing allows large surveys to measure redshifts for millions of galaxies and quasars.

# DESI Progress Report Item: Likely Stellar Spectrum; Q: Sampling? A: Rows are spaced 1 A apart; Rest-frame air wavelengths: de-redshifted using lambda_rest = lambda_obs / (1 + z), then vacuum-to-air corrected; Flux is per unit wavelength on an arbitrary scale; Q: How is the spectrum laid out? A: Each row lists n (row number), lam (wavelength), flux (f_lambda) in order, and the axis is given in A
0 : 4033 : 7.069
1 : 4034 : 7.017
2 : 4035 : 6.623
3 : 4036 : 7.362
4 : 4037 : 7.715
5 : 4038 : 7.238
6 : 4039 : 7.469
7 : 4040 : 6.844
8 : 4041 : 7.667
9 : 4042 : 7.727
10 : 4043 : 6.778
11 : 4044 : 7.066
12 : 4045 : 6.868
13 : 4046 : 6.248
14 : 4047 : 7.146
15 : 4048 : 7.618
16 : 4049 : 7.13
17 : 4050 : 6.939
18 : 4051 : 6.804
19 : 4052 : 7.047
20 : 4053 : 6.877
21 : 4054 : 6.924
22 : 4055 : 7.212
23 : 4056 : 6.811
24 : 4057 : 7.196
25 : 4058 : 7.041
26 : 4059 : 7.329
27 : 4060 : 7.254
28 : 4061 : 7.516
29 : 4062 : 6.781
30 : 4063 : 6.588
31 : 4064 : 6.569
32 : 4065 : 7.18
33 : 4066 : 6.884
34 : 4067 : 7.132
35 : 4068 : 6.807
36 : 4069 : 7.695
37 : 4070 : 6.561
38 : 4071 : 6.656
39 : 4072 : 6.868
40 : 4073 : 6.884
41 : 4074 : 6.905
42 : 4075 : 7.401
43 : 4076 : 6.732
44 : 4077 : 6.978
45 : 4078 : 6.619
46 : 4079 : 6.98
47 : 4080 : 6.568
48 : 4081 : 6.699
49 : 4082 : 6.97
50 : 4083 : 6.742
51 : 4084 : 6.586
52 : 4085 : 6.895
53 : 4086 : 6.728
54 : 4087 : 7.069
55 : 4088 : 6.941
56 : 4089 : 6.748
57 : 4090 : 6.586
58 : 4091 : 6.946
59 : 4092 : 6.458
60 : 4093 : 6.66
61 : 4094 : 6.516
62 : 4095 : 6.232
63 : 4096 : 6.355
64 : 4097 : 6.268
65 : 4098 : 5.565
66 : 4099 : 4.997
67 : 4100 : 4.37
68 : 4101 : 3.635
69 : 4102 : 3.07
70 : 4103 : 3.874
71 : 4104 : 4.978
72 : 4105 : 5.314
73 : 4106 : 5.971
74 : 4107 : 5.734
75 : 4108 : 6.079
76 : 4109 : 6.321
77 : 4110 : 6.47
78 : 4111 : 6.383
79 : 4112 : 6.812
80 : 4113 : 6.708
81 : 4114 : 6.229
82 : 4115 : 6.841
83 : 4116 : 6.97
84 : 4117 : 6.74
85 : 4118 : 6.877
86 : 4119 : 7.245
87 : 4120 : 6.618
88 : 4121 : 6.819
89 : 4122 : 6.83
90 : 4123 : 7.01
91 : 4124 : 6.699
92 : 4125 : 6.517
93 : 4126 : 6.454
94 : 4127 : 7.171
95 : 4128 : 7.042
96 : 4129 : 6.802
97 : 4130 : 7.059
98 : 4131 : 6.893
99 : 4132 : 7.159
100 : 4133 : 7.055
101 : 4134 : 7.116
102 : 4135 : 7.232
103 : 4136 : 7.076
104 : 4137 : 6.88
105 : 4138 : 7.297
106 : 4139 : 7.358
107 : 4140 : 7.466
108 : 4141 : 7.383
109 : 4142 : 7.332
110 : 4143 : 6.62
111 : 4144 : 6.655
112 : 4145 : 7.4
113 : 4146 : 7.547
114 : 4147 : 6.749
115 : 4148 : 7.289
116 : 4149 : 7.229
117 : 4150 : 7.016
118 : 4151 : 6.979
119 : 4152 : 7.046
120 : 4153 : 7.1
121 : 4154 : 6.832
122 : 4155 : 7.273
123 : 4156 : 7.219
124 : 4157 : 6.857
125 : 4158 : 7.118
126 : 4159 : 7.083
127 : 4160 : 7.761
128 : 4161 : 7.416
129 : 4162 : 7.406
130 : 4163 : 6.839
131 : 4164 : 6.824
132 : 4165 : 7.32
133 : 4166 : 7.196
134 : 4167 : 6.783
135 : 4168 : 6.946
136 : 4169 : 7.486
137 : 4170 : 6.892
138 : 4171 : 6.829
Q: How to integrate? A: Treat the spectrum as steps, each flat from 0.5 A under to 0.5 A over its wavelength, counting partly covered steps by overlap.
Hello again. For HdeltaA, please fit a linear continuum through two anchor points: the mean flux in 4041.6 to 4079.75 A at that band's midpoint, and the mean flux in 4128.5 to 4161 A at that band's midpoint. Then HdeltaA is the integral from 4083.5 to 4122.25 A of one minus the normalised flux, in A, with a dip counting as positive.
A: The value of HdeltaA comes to 4.9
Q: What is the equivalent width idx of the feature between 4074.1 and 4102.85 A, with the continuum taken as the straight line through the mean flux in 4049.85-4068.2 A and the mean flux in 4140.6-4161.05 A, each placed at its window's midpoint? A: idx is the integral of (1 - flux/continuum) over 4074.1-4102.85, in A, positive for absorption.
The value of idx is 3.1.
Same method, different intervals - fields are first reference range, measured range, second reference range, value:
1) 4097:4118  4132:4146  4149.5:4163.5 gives -1.1 A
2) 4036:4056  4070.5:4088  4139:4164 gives 0.7 A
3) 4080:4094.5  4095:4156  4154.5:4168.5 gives 3.6 A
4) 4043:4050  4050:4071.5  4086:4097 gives -0.4 A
